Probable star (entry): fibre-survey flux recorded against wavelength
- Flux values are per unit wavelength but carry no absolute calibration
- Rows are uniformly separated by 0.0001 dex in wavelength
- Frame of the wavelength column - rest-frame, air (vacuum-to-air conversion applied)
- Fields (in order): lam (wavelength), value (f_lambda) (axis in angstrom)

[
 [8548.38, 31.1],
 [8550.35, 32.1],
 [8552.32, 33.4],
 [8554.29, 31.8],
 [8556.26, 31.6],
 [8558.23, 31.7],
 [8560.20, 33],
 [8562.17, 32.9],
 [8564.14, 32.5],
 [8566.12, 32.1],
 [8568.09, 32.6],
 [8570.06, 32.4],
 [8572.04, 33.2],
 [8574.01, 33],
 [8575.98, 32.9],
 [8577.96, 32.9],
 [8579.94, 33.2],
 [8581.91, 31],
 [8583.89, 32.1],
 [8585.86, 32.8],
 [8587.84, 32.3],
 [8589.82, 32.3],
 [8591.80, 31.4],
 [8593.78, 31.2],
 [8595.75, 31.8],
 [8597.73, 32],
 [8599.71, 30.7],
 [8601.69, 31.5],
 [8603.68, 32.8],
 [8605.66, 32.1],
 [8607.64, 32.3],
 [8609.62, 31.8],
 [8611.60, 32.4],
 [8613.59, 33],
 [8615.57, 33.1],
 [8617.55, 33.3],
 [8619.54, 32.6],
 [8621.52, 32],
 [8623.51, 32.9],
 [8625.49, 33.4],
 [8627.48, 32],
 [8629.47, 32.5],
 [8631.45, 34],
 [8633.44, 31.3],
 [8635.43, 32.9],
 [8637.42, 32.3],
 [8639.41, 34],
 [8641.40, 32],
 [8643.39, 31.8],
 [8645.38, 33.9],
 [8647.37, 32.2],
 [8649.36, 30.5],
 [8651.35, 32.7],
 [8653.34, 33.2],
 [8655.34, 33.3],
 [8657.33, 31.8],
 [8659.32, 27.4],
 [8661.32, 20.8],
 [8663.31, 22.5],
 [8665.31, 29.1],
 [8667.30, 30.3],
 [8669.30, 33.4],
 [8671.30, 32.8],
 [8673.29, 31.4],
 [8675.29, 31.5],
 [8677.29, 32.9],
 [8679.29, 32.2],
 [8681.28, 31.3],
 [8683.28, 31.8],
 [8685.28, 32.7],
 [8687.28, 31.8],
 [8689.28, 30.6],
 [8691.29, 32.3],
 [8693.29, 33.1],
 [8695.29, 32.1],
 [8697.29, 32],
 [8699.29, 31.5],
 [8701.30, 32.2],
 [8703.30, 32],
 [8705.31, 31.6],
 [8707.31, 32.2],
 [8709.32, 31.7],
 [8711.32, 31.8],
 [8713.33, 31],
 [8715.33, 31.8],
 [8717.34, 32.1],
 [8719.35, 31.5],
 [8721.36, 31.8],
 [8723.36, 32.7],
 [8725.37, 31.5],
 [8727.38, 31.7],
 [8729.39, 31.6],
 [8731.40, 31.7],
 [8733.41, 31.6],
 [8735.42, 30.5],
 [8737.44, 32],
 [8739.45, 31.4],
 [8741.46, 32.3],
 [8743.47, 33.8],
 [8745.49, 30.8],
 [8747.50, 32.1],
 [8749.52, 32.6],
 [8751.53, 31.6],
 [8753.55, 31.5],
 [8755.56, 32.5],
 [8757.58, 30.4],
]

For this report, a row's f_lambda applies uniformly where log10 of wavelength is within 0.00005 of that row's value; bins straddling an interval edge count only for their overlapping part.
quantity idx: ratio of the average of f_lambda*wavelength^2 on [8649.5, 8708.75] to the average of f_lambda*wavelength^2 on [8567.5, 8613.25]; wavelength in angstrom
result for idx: 1.0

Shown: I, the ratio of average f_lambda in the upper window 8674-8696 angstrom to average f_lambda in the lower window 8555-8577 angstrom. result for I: 0.98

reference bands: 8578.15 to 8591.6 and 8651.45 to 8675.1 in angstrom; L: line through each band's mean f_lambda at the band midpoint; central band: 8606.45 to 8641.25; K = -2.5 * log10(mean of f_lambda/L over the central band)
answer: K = -0.06 mag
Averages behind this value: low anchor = 32.3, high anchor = 29.8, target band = 32.7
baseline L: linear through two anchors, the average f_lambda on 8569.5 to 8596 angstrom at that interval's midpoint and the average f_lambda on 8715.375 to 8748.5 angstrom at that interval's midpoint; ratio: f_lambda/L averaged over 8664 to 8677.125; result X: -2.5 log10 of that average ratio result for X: 0.03 mag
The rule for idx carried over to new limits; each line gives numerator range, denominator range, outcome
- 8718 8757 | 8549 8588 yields 1.02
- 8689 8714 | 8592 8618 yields 1.02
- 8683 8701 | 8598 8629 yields 1.01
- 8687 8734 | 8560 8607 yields 1.02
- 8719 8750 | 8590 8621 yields 1.02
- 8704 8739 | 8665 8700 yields 1.00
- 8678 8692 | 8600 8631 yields 0.99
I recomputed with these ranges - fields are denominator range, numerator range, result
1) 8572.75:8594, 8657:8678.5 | 0.91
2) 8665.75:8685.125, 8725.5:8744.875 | 1.00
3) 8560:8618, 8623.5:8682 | 0.97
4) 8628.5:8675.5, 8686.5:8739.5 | 1.02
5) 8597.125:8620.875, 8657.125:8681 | 0.92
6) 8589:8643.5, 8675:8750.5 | 0.99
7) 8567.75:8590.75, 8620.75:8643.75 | 1.00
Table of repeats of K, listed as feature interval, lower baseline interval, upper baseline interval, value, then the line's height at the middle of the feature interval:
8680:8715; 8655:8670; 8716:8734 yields -0.06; 30.3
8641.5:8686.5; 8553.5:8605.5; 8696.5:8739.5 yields 0.03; 31.9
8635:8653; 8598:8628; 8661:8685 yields -0.04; 31.3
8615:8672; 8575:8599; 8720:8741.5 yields 0.02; 32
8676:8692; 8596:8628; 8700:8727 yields 0.00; 32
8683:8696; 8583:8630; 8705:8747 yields 0.00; 31.9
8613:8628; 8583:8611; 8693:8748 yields -0.03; 31.9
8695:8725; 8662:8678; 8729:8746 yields -0.02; 31.2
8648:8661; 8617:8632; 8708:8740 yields 0.05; 32.4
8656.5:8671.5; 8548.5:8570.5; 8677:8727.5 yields 0.14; 32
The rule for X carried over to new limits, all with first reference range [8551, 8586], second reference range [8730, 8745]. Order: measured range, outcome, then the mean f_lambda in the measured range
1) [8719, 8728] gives 0.00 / 31.9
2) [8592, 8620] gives 0.01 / 32.2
